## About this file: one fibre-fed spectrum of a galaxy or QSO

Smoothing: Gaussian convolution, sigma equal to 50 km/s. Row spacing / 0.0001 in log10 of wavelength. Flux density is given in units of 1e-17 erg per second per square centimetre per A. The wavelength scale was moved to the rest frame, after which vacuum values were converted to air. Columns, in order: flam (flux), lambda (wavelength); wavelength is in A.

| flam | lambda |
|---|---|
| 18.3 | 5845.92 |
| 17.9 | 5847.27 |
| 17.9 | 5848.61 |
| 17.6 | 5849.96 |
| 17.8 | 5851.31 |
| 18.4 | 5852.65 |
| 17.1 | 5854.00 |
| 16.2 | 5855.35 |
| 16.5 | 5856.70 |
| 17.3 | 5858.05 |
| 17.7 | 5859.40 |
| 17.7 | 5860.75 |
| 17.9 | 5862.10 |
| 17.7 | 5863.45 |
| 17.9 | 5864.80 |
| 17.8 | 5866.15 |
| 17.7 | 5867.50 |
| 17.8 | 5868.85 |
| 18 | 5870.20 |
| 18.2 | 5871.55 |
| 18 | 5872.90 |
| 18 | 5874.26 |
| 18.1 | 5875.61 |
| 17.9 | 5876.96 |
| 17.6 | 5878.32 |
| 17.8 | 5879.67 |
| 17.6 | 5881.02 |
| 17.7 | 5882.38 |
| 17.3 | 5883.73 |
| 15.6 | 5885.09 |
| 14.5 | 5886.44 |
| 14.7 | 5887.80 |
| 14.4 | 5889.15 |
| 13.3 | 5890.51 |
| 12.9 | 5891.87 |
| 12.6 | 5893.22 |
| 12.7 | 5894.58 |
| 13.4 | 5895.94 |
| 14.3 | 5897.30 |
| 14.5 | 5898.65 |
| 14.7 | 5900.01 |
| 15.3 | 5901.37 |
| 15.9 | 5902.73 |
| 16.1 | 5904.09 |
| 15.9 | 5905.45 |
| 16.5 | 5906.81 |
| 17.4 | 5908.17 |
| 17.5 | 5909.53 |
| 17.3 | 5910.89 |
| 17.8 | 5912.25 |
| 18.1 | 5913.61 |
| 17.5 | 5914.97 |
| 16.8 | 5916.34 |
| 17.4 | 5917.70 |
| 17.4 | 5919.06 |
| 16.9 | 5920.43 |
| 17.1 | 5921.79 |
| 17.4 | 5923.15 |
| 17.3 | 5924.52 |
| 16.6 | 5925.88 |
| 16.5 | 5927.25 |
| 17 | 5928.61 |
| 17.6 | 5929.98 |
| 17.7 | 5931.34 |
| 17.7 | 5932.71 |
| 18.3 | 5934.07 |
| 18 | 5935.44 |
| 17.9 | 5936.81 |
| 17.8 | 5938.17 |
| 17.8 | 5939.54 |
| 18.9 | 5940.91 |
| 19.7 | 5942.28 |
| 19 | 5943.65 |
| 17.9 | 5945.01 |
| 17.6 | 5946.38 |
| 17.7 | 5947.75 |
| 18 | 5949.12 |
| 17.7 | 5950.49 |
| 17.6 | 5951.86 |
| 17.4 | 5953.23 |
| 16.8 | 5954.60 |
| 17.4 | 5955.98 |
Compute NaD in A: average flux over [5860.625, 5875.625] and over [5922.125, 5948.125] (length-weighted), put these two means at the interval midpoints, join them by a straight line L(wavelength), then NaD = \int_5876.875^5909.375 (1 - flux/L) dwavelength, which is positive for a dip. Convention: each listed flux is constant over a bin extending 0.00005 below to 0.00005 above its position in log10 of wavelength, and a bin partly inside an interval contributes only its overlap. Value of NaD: 4.4 A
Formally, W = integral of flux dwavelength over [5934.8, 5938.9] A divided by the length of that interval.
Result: 17.9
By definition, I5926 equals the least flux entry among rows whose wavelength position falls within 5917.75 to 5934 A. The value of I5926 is 16.5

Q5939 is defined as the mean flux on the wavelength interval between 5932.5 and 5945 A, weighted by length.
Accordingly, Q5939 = 18.4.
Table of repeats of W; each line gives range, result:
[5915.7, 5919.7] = 17.2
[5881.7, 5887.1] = 16.3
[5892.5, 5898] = 13.3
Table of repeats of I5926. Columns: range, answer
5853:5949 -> 12.6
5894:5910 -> 12.7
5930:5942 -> 17.7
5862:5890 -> 14.4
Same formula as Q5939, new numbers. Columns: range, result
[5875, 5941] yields 16.5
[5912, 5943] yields 17.6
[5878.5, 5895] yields 15.2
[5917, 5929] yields 17.1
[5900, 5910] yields 16.2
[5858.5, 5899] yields 16.4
